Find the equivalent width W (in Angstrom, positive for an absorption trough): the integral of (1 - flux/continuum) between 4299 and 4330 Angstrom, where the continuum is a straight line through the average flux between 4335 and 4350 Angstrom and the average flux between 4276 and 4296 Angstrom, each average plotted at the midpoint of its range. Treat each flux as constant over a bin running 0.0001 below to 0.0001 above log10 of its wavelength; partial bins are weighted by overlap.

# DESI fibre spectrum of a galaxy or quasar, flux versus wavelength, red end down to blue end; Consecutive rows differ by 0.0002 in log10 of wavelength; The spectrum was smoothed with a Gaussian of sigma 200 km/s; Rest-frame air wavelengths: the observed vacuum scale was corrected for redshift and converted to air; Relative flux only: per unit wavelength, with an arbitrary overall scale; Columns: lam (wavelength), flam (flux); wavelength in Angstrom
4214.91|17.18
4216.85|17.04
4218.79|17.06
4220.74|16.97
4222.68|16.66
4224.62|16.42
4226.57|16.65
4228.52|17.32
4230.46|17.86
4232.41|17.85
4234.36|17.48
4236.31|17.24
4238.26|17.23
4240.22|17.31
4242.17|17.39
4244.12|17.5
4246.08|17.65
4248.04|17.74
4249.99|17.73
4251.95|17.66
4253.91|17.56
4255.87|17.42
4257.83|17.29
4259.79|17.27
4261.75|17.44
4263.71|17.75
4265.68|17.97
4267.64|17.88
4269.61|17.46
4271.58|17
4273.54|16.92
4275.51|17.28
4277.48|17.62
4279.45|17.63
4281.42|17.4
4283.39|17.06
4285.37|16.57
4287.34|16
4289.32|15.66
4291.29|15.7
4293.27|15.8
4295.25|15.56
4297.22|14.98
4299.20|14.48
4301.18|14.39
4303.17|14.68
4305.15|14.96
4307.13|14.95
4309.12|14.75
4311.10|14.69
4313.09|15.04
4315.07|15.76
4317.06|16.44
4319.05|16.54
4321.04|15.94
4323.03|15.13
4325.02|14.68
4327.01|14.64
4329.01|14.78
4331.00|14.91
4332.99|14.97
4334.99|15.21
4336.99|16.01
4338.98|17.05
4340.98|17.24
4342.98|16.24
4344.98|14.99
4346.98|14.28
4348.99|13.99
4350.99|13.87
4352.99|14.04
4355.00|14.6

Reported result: 1.8 Angstrom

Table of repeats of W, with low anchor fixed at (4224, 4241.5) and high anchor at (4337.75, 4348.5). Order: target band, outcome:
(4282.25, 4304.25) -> 1.3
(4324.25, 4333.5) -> 0.7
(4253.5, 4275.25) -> -0.7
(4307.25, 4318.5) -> 0.6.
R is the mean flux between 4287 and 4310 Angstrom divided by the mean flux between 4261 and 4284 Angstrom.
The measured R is 0.87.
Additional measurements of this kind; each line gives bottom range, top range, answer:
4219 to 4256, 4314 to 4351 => 0.89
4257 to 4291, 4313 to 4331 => 0.90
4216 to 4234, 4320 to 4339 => 0.89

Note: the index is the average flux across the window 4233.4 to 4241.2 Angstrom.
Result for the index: 17.3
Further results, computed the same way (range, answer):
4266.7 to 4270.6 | 17.6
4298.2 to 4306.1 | 14.6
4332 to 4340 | 15.8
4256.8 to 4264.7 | 17.4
